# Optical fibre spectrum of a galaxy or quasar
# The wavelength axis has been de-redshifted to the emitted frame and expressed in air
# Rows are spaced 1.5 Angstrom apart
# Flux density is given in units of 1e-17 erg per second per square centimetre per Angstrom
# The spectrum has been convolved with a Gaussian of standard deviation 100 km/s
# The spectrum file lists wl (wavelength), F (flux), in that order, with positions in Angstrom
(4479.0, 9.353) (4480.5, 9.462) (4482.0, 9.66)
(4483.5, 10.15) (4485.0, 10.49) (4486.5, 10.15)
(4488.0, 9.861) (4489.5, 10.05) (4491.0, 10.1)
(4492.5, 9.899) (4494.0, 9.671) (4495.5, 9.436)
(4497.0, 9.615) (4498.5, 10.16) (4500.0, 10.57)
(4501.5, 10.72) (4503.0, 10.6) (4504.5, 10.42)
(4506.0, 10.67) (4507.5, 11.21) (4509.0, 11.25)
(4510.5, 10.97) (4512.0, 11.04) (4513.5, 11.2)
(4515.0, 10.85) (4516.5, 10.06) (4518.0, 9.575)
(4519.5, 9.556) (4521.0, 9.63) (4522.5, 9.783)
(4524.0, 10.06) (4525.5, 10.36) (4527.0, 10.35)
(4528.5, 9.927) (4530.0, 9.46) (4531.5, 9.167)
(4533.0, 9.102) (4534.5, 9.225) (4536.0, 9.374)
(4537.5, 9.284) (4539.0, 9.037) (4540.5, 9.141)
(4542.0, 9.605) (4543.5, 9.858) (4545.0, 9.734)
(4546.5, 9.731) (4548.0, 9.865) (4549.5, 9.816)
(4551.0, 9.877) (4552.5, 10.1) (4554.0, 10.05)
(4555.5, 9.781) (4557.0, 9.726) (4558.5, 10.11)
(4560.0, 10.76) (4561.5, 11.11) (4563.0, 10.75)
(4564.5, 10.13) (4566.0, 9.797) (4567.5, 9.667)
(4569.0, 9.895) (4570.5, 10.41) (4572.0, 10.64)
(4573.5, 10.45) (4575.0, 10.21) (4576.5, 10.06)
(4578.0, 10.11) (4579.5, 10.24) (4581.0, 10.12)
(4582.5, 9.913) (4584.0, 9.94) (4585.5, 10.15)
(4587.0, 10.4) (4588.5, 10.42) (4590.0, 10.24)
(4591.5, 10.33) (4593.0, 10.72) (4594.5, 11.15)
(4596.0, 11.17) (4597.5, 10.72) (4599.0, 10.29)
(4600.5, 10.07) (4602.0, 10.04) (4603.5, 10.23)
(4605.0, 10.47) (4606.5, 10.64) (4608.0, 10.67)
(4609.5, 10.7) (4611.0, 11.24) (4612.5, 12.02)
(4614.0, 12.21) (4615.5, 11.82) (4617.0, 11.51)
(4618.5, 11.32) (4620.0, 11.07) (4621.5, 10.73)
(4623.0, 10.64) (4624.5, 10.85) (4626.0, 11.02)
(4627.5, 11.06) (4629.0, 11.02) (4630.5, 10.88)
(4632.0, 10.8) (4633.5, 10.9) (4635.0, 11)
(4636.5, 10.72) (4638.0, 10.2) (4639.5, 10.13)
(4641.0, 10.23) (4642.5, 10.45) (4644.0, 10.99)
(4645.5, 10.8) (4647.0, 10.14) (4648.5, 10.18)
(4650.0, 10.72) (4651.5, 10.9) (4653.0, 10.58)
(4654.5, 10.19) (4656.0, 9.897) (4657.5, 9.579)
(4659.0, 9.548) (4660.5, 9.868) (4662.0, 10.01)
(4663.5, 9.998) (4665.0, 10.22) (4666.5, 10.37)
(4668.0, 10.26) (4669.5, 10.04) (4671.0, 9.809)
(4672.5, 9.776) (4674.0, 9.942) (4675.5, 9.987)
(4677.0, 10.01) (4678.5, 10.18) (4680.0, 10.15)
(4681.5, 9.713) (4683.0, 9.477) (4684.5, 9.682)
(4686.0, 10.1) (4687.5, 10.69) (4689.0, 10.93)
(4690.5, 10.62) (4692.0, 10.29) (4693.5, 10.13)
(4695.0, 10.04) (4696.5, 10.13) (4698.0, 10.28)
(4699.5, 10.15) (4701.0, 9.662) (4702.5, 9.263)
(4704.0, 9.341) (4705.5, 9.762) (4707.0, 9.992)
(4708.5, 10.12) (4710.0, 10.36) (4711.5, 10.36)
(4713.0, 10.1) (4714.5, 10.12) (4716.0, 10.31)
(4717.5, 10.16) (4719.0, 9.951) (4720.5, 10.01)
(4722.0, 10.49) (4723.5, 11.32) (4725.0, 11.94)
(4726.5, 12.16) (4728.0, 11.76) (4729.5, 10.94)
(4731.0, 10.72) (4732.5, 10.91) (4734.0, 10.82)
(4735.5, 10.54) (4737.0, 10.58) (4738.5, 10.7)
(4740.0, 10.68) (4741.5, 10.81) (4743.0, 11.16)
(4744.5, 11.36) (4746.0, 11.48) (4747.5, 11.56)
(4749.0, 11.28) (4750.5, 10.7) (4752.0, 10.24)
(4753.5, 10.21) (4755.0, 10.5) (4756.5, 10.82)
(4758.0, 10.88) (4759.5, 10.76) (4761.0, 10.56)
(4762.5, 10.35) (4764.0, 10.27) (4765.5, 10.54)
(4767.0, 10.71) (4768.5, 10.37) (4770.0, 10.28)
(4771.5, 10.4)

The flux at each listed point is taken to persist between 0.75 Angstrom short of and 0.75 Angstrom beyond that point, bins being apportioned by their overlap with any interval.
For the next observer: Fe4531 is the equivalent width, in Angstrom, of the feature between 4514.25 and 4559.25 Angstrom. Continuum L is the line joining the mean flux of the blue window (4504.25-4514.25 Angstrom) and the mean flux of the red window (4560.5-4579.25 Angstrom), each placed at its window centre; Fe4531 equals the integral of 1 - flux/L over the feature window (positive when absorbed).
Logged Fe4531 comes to 3.9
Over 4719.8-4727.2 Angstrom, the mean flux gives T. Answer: 11.2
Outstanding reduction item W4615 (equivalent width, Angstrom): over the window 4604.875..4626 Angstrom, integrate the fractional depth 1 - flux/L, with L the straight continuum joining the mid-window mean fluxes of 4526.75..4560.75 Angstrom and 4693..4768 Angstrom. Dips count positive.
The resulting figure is -2.4 Angstrom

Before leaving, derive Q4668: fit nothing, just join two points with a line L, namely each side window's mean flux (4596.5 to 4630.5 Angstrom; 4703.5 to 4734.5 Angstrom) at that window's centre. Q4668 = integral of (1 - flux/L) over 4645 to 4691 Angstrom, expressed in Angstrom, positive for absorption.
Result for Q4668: 2.6 Angstrom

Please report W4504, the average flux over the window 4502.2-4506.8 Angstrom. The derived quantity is 10.6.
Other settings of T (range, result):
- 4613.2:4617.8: 11.8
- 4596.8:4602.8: 10.3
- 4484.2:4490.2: 10.1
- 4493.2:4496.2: 9.56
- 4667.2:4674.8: 9.97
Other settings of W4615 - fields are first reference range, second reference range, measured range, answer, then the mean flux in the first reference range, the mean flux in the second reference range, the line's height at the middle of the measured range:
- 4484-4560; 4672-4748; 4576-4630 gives -2.7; 10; 10.4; 10.2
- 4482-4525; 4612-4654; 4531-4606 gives 3.6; 10.3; 10.9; 10.6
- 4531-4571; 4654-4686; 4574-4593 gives -0.7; 9.82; 9.94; 9.85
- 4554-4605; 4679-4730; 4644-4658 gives -0.1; 10.3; 10.3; 10.3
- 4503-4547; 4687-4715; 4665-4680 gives 0.1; 10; 10.1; 10.1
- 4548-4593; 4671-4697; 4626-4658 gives -1.4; 10.2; 10.1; 10.1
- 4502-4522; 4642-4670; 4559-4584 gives 0.4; 10.5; 10.2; 10.4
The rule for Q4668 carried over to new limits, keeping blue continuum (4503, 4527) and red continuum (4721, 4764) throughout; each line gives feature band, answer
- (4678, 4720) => 2.9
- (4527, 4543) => 1.7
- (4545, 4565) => 0.8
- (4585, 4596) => 0.1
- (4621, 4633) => -0.2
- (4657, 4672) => 1.1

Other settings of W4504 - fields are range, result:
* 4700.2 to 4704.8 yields 9.43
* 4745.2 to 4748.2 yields 11.5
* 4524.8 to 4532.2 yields 9.85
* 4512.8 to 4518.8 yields 10.4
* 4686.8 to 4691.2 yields 10.7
